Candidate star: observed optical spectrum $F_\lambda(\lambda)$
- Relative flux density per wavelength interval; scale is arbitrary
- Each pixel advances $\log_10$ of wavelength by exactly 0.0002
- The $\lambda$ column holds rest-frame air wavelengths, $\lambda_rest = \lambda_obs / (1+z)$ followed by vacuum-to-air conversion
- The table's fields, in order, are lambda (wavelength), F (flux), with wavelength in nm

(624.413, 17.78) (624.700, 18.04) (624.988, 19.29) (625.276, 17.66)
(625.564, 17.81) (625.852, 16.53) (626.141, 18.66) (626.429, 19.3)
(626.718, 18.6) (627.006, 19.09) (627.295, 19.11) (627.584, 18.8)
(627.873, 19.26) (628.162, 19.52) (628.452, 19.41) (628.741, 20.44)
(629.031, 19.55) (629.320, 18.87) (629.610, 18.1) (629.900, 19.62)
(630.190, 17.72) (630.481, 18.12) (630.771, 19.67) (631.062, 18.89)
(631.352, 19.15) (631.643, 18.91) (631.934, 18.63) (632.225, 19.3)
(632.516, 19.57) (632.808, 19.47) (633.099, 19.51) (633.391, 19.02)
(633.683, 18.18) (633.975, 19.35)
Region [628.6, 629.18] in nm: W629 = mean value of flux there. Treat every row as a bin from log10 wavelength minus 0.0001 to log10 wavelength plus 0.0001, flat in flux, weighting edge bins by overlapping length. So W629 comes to 20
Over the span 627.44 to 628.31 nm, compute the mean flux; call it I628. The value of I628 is 19.2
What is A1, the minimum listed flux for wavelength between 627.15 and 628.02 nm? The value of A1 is 18.8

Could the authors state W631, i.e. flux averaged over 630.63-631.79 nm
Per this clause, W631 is 19.2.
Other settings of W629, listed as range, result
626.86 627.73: 19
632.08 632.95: 19.4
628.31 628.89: 19.9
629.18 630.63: 18.5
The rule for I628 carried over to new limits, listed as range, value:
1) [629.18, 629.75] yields 18.5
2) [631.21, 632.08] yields 18.9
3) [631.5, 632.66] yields 19.1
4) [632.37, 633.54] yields 19.4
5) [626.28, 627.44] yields 19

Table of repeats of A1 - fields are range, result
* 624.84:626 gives 16.53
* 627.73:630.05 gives 18.1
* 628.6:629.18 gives 19.55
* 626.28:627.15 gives 18.6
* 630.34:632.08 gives 18.12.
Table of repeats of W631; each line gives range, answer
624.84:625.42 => 18.5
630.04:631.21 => 18.6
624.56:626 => 17.9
